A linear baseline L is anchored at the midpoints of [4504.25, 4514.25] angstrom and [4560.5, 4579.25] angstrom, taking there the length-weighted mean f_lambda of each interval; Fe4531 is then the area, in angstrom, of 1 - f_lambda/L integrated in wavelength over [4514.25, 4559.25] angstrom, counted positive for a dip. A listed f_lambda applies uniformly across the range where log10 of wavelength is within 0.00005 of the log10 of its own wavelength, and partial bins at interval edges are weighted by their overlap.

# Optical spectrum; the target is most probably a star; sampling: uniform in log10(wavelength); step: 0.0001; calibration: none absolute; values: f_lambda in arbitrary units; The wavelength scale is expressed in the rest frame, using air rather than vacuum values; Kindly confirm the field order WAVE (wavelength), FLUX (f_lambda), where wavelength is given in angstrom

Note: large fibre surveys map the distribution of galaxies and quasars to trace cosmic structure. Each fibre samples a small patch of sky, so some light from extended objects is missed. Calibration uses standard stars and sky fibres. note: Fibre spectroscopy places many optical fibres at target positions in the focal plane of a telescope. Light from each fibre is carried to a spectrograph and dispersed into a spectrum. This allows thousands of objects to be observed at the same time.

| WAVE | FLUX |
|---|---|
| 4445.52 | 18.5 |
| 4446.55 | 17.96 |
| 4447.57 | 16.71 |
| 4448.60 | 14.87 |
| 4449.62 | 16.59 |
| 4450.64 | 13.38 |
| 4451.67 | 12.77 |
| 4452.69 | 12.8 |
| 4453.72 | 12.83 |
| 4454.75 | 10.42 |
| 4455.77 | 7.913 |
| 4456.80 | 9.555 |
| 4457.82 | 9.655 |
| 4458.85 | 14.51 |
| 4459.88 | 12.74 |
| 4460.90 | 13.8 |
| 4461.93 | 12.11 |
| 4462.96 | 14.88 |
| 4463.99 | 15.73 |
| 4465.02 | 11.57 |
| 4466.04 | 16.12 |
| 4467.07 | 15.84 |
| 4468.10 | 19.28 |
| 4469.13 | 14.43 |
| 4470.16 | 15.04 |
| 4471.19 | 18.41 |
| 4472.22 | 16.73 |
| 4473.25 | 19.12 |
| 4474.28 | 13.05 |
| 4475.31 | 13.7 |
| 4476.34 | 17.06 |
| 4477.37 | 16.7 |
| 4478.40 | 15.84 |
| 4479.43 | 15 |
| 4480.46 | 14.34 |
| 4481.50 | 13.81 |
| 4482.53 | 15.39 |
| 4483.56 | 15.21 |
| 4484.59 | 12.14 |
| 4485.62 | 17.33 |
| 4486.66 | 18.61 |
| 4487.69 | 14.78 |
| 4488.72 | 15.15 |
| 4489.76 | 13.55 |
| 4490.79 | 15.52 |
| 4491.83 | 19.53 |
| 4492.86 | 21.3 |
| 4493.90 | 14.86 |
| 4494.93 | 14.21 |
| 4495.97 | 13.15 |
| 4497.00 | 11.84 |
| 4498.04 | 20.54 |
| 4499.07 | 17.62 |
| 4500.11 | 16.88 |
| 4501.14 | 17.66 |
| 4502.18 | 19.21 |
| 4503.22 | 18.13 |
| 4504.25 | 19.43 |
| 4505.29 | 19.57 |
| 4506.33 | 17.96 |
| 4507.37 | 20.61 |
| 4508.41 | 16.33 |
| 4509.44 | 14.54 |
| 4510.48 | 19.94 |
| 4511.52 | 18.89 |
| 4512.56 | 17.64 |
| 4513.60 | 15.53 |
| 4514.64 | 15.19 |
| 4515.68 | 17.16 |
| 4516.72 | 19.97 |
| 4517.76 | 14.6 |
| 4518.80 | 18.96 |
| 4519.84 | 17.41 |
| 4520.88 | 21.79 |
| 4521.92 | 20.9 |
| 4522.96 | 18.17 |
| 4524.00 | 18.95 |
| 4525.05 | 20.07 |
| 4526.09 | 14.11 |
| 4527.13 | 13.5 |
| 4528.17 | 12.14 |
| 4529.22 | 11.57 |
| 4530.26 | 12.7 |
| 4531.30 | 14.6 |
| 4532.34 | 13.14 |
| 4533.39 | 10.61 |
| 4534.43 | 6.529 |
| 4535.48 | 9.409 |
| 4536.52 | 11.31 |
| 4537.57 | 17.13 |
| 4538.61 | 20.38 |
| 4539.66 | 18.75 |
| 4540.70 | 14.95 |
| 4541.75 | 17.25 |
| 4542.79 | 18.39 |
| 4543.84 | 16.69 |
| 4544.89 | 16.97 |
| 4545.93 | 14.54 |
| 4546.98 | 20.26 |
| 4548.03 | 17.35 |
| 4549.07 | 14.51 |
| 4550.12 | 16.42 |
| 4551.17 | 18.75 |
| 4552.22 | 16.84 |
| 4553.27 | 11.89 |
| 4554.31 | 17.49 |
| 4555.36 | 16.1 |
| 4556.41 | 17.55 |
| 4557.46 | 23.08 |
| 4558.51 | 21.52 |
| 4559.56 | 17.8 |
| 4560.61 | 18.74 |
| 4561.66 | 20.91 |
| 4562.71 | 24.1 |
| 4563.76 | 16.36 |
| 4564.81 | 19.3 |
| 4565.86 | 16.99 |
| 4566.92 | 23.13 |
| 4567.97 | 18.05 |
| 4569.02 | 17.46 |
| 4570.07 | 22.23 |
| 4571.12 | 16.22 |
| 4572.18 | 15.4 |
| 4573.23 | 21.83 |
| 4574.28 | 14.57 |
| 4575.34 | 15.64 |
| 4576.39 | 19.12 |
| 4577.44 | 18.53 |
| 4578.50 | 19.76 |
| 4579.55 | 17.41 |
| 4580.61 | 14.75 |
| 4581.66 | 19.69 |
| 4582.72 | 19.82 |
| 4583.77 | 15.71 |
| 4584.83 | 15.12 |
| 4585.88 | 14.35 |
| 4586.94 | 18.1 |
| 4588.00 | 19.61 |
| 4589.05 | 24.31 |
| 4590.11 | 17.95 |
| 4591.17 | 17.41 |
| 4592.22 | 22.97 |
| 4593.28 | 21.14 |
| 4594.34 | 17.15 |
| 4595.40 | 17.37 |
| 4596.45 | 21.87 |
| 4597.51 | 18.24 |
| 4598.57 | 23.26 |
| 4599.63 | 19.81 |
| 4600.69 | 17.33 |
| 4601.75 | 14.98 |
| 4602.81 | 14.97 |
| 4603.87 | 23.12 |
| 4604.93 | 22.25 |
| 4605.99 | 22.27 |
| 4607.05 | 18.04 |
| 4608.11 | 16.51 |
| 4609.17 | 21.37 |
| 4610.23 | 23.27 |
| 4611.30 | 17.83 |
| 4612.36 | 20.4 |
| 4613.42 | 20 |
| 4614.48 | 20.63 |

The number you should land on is 5.0 angstrom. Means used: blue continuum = 17.9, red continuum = 18.8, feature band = 16.3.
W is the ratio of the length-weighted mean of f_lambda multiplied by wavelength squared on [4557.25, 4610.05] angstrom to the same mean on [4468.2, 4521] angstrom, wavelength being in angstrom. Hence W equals 1.18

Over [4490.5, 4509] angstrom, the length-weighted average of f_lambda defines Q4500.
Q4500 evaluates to 17.5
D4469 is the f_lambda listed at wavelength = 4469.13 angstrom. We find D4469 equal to 14.43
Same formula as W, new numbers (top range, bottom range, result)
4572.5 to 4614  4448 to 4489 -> 1.38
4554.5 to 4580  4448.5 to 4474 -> 1.40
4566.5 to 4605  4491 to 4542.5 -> 1.17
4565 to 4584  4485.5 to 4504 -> 1.13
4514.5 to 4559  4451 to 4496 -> 1.14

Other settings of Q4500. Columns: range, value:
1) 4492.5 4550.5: 16.5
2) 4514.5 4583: 17.1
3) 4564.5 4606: 18.7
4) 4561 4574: 19.2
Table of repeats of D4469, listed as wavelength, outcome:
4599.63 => 19.81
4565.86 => 16.99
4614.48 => 20.63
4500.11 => 16.88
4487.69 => 14.78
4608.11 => 16.51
